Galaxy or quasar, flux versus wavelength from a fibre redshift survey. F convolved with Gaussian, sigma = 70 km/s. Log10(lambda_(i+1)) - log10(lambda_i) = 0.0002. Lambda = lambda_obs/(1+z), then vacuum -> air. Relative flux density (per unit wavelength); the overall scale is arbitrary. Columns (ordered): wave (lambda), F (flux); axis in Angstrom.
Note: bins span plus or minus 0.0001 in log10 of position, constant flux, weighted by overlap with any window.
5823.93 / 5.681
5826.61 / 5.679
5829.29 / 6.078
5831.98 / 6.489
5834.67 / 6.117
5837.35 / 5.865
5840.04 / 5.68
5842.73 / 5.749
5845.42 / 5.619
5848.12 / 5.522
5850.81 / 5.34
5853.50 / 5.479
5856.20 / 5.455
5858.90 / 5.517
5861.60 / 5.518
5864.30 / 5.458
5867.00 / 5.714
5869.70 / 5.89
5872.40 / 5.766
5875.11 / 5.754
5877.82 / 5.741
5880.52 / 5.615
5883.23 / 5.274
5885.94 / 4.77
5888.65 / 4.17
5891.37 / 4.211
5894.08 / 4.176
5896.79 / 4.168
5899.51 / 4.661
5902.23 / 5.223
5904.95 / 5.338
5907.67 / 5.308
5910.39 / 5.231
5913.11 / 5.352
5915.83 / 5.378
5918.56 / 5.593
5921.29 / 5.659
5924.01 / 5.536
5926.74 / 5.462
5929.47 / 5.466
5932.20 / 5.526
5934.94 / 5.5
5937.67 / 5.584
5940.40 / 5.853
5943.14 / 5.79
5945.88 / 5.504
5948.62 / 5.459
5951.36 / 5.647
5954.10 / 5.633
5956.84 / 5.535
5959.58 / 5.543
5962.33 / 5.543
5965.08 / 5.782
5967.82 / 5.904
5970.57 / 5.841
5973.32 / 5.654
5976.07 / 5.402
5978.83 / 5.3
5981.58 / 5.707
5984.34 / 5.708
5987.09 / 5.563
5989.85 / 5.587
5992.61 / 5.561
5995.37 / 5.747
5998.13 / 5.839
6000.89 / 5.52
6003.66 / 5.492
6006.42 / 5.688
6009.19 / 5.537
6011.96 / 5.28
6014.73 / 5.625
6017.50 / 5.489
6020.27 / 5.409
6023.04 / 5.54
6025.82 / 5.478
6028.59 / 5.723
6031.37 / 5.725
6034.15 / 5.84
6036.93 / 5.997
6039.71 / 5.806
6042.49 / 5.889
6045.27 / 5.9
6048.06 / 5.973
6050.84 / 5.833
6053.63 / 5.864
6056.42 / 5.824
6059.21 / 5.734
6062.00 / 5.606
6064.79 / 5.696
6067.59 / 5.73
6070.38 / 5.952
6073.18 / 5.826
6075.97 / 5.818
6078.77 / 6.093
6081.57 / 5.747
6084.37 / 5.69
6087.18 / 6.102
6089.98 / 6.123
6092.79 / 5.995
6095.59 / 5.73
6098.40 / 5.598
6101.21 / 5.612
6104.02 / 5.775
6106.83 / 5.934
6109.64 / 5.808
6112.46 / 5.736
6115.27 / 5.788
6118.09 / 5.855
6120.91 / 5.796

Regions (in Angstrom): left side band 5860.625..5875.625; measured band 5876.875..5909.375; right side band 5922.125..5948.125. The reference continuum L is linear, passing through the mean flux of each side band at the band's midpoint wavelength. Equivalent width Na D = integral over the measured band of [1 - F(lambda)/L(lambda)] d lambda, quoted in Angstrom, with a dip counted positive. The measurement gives 4.40 Angstrom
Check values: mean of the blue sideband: 5.68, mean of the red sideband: 5.58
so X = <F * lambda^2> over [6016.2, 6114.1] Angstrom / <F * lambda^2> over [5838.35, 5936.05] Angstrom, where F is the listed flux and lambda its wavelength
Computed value 1.15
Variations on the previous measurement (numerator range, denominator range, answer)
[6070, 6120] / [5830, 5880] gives 1.11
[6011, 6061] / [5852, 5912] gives 1.16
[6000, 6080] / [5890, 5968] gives 1.11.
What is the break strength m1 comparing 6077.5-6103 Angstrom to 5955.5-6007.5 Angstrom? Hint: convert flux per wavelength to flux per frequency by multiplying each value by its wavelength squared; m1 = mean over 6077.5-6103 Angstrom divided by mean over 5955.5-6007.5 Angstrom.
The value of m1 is 1.08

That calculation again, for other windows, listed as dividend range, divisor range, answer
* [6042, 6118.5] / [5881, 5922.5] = 1.24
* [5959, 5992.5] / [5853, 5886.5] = 1.05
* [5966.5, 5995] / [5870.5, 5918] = 1.14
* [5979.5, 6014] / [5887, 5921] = 1.17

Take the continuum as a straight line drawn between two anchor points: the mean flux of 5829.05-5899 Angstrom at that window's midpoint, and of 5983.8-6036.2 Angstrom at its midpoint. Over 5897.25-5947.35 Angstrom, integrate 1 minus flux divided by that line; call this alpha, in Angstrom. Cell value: 0.6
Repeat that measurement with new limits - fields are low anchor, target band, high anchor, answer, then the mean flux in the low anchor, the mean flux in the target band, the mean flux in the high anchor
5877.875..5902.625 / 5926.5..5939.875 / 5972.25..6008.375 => -1.1 Angstrom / 4.73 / 5.53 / 5.6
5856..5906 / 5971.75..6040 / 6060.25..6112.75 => -0.5 Angstrom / 5.17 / 5.61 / 5.82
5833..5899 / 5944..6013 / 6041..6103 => 0.2 Angstrom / 5.35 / 5.6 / 5.83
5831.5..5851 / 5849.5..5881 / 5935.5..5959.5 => 0.8 Angstrom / 5.79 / 5.6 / 5.62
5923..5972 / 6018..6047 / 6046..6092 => 0.3 Angstrom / 5.62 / 5.73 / 5.85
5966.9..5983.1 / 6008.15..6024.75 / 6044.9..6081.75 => 0.7 Angstrom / 5.63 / 5.48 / 5.83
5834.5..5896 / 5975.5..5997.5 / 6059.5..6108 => 0.2 Angstrom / 5.38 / 5.59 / 5.82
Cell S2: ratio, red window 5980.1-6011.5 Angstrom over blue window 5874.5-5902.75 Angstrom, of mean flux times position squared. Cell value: 1.20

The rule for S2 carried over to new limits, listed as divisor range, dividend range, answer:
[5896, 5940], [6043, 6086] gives 1.14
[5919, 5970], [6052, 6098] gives 1.09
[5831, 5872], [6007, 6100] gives 1.08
